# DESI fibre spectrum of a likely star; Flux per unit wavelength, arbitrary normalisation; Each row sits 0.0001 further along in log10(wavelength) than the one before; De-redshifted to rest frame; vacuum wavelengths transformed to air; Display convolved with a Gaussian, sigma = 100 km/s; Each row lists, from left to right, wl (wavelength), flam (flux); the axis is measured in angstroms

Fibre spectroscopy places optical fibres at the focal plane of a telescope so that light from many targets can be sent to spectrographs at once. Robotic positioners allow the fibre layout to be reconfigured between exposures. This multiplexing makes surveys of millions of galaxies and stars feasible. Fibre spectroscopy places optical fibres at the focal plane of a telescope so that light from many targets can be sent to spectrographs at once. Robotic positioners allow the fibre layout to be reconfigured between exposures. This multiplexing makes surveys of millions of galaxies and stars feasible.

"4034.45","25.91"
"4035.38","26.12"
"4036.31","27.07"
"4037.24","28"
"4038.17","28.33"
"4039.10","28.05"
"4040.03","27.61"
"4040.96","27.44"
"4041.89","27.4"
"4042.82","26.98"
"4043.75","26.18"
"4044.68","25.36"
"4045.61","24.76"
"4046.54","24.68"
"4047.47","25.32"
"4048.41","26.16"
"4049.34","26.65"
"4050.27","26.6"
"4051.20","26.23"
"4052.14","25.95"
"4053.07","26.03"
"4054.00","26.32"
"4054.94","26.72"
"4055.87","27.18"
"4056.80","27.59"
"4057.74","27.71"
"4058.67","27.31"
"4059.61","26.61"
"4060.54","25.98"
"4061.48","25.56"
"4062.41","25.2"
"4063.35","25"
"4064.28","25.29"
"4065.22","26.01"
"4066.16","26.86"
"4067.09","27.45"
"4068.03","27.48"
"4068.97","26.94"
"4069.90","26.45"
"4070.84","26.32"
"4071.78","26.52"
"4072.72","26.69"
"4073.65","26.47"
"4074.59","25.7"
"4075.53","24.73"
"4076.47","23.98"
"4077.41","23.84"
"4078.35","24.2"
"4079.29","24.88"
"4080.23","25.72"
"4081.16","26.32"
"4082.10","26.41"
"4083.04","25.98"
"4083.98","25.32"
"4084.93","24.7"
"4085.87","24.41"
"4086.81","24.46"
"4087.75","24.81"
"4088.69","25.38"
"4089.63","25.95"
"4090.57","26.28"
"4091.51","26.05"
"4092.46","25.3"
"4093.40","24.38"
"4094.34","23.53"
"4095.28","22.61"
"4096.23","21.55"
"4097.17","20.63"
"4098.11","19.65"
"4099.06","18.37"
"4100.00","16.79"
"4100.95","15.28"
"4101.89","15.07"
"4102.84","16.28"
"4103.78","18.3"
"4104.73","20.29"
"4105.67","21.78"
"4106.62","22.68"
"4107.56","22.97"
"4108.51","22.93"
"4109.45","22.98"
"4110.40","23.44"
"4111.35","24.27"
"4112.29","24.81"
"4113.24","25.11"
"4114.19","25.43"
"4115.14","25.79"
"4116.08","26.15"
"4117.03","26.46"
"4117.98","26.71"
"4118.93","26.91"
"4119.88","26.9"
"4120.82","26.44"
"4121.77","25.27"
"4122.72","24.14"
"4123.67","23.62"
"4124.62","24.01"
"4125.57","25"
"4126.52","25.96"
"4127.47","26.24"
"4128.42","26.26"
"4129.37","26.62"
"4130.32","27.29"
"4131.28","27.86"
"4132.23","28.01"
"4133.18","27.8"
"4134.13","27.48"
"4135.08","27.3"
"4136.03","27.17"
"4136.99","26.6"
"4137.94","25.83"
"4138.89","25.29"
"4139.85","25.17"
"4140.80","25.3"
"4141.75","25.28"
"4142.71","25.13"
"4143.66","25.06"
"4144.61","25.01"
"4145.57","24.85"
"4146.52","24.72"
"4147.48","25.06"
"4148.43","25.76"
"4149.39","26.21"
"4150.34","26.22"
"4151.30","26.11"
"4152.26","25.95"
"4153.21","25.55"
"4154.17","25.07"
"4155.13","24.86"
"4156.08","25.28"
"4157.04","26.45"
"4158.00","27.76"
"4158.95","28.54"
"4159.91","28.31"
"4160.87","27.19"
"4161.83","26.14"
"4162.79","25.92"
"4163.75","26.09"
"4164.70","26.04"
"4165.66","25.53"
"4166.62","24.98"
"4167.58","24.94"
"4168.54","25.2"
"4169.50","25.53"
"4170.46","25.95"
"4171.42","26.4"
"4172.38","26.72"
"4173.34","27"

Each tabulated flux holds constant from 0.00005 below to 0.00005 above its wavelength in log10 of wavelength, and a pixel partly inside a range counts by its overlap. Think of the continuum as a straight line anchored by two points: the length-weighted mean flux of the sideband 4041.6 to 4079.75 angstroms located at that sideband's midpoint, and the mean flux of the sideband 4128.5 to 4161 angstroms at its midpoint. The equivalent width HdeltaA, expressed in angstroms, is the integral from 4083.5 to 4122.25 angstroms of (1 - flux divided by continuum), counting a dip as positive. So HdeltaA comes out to 4.3 angstroms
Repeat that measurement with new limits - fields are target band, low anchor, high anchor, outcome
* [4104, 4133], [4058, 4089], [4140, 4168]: 0.8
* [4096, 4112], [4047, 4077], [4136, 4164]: 3.6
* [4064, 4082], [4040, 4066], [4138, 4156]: 0.1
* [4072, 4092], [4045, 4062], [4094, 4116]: -1.5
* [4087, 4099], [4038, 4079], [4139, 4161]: 1.1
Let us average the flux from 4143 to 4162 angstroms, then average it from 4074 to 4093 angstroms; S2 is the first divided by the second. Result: 1.03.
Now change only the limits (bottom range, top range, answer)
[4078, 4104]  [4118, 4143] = 1.14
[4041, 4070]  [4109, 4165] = 0.98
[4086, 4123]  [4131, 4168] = 1.13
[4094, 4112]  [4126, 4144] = 1.29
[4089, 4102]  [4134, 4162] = 1.19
